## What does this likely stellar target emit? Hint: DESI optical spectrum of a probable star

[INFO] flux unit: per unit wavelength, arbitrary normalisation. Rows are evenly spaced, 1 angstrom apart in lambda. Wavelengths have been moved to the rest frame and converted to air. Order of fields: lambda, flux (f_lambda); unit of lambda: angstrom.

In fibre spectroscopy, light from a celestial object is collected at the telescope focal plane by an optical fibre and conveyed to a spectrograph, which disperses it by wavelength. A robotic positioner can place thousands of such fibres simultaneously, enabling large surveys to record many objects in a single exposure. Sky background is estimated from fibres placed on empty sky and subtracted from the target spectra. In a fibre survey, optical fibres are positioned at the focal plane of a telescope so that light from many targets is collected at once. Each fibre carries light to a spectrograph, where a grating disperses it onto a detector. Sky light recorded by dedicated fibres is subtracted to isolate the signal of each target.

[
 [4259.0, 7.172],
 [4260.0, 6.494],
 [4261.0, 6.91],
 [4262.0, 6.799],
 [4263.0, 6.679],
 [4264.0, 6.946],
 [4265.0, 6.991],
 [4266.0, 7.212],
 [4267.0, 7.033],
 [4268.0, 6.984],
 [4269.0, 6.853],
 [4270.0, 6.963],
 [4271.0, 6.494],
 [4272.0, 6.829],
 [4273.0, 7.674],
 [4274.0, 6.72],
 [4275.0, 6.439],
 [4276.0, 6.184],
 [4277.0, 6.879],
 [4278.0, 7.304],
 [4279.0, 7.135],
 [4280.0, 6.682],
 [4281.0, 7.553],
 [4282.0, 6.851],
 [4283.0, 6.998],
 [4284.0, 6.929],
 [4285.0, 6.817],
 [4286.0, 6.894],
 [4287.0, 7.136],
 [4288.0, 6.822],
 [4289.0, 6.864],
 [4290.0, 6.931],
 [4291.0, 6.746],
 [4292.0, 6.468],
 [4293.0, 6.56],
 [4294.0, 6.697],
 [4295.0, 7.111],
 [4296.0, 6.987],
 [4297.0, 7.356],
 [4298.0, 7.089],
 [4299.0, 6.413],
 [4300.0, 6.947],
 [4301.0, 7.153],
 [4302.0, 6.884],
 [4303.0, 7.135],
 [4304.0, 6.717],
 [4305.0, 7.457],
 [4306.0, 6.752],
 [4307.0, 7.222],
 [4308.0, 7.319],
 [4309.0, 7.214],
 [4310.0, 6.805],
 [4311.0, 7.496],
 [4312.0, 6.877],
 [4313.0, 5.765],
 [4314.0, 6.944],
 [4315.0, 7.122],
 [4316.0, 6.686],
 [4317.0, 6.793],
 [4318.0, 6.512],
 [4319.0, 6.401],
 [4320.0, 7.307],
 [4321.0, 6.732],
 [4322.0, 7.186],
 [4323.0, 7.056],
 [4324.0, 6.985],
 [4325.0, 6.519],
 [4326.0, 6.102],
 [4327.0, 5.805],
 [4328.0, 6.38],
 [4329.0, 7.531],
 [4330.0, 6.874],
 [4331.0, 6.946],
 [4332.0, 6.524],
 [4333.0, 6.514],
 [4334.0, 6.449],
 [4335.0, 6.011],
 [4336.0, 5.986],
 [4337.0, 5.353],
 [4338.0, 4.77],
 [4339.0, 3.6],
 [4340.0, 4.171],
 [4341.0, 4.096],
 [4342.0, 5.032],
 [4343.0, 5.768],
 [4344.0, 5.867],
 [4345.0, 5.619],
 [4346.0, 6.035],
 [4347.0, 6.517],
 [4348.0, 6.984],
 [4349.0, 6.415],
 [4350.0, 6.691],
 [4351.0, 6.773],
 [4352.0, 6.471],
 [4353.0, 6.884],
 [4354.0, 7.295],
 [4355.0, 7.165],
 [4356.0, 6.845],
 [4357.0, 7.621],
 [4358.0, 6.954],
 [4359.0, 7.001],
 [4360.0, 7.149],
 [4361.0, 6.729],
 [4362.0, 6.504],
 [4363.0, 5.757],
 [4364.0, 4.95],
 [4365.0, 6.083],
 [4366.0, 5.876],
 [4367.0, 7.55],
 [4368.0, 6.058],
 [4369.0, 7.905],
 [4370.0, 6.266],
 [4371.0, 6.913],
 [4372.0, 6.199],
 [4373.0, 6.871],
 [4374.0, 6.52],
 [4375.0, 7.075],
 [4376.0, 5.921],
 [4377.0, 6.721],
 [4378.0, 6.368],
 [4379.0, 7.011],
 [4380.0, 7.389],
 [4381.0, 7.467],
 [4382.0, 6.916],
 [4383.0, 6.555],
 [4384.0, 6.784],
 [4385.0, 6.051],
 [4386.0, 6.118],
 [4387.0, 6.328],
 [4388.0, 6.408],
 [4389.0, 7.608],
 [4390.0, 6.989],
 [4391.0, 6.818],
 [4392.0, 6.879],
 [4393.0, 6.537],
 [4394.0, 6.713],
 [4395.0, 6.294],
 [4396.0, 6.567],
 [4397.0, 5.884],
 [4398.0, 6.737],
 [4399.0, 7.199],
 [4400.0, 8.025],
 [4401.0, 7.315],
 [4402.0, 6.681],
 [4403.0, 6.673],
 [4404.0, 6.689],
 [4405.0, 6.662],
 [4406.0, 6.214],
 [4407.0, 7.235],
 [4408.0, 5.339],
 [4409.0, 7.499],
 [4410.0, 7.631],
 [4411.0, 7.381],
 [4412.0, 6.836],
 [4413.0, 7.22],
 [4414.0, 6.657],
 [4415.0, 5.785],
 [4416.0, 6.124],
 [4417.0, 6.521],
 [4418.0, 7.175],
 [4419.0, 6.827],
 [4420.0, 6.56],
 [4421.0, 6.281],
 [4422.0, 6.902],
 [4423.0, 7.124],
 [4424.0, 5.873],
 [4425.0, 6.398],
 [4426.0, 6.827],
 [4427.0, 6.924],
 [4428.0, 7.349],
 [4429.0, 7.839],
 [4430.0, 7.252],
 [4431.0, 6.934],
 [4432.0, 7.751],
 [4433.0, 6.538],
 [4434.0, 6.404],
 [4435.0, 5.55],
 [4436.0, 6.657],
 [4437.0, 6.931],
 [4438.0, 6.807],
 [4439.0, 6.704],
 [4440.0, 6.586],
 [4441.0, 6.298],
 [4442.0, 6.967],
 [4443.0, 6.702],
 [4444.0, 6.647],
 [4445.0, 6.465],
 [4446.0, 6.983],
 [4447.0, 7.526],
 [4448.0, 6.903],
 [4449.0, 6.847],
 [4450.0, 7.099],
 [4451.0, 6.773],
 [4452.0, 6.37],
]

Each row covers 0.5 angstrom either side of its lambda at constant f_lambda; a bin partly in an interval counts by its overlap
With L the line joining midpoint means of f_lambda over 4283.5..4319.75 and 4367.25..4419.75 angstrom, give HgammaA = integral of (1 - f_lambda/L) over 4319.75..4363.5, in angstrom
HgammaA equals 3.2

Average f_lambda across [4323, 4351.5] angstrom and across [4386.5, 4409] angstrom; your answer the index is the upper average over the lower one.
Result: 1.1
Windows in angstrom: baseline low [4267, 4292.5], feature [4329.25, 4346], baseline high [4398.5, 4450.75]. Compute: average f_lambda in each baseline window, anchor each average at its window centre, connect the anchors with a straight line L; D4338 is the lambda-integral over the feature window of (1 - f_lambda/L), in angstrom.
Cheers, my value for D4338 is 2.98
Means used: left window 6.89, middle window 5.64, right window 6.81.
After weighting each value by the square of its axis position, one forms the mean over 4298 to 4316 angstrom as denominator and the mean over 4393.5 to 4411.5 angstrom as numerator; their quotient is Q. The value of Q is 1.03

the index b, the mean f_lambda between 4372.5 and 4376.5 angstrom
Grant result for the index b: 6.6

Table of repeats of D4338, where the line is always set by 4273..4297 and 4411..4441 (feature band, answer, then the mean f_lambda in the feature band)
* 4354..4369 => 0.3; 6.66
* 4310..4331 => 0.3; 6.76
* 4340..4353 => 1.6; 5.98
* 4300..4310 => -0.3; 7.07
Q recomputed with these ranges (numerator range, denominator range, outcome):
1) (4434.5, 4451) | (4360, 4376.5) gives 1.08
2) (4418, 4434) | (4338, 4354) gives 1.23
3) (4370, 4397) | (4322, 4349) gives 1.13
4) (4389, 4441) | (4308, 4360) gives 1.09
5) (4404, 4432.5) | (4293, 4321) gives 1.04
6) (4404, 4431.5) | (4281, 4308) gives 1.04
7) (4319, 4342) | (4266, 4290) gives 0.90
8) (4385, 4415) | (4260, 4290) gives 1.04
